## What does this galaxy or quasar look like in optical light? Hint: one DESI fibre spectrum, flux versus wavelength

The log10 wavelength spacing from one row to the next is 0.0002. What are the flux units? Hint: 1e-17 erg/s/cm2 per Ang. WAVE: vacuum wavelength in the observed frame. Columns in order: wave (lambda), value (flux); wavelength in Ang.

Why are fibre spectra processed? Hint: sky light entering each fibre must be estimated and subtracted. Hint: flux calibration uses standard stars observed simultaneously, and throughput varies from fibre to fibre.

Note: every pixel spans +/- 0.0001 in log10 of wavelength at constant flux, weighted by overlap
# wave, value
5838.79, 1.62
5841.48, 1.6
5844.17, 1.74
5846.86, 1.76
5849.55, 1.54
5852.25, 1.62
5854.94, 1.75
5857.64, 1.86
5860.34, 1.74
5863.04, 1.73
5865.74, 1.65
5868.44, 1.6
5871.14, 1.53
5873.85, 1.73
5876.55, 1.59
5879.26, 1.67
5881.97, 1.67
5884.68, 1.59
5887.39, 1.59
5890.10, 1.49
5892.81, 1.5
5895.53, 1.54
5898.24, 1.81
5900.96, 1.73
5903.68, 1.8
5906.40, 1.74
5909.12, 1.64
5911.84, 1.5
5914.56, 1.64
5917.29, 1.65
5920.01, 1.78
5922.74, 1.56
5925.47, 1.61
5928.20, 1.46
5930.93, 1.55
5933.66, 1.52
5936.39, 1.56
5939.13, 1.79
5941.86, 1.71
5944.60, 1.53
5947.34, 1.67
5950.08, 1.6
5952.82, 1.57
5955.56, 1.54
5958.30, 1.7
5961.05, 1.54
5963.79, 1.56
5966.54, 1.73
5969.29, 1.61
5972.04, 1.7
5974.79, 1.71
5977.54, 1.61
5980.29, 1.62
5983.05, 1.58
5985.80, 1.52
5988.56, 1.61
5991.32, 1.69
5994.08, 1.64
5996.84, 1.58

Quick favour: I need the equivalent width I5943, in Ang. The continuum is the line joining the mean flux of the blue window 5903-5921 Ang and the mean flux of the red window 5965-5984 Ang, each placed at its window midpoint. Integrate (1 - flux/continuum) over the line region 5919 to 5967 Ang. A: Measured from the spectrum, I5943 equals 1.61 Ang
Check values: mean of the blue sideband 1.67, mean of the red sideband 1.65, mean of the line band 1.61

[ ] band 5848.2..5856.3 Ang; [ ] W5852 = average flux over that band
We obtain 1.64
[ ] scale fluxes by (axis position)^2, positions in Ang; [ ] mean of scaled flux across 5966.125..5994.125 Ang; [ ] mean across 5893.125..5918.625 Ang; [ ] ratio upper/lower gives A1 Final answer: 1.01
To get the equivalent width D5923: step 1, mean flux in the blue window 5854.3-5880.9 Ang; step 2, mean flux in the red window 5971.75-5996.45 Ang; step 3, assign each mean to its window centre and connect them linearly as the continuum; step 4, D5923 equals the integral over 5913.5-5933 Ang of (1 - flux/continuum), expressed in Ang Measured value 0.6 Ang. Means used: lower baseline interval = 1.68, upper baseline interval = 1.63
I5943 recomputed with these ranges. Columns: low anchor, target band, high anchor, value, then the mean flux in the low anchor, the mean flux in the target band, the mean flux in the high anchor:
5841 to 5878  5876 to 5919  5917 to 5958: 0.2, 1.68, 1.64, 1.61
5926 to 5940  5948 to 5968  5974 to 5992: -0.2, 1.57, 1.61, 1.61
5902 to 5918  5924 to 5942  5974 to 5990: 0.6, 1.66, 1.59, 1.61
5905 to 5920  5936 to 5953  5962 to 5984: 0.0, 1.65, 1.64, 1.64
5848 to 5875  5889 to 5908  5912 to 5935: -0.4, 1.68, 1.66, 1.59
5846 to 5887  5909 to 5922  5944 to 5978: 0.0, 1.67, 1.64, 1.62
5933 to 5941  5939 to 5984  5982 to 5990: -0.7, 1.64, 1.63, 1.57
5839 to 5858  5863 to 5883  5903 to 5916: 0.4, 1.68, 1.64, 1.66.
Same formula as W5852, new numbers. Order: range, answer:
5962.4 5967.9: 1.65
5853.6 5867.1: 1.75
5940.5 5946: 1.62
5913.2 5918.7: 1.65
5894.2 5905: 1.72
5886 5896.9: 1.53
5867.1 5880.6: 1.62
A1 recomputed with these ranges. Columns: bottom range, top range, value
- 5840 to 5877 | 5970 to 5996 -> 1.01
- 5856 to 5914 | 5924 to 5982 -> 1.00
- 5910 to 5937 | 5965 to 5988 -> 1.05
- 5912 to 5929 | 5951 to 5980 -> 1.02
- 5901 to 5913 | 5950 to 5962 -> 0.96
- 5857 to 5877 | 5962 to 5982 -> 1.02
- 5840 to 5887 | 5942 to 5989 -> 1.00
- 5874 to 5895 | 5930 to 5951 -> 1.04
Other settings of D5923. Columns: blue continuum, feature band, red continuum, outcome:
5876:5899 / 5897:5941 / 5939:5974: -0.9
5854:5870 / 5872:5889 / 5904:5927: 0.6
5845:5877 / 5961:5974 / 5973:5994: -0.1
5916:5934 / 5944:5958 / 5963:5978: 0.3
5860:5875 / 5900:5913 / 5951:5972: -0.4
